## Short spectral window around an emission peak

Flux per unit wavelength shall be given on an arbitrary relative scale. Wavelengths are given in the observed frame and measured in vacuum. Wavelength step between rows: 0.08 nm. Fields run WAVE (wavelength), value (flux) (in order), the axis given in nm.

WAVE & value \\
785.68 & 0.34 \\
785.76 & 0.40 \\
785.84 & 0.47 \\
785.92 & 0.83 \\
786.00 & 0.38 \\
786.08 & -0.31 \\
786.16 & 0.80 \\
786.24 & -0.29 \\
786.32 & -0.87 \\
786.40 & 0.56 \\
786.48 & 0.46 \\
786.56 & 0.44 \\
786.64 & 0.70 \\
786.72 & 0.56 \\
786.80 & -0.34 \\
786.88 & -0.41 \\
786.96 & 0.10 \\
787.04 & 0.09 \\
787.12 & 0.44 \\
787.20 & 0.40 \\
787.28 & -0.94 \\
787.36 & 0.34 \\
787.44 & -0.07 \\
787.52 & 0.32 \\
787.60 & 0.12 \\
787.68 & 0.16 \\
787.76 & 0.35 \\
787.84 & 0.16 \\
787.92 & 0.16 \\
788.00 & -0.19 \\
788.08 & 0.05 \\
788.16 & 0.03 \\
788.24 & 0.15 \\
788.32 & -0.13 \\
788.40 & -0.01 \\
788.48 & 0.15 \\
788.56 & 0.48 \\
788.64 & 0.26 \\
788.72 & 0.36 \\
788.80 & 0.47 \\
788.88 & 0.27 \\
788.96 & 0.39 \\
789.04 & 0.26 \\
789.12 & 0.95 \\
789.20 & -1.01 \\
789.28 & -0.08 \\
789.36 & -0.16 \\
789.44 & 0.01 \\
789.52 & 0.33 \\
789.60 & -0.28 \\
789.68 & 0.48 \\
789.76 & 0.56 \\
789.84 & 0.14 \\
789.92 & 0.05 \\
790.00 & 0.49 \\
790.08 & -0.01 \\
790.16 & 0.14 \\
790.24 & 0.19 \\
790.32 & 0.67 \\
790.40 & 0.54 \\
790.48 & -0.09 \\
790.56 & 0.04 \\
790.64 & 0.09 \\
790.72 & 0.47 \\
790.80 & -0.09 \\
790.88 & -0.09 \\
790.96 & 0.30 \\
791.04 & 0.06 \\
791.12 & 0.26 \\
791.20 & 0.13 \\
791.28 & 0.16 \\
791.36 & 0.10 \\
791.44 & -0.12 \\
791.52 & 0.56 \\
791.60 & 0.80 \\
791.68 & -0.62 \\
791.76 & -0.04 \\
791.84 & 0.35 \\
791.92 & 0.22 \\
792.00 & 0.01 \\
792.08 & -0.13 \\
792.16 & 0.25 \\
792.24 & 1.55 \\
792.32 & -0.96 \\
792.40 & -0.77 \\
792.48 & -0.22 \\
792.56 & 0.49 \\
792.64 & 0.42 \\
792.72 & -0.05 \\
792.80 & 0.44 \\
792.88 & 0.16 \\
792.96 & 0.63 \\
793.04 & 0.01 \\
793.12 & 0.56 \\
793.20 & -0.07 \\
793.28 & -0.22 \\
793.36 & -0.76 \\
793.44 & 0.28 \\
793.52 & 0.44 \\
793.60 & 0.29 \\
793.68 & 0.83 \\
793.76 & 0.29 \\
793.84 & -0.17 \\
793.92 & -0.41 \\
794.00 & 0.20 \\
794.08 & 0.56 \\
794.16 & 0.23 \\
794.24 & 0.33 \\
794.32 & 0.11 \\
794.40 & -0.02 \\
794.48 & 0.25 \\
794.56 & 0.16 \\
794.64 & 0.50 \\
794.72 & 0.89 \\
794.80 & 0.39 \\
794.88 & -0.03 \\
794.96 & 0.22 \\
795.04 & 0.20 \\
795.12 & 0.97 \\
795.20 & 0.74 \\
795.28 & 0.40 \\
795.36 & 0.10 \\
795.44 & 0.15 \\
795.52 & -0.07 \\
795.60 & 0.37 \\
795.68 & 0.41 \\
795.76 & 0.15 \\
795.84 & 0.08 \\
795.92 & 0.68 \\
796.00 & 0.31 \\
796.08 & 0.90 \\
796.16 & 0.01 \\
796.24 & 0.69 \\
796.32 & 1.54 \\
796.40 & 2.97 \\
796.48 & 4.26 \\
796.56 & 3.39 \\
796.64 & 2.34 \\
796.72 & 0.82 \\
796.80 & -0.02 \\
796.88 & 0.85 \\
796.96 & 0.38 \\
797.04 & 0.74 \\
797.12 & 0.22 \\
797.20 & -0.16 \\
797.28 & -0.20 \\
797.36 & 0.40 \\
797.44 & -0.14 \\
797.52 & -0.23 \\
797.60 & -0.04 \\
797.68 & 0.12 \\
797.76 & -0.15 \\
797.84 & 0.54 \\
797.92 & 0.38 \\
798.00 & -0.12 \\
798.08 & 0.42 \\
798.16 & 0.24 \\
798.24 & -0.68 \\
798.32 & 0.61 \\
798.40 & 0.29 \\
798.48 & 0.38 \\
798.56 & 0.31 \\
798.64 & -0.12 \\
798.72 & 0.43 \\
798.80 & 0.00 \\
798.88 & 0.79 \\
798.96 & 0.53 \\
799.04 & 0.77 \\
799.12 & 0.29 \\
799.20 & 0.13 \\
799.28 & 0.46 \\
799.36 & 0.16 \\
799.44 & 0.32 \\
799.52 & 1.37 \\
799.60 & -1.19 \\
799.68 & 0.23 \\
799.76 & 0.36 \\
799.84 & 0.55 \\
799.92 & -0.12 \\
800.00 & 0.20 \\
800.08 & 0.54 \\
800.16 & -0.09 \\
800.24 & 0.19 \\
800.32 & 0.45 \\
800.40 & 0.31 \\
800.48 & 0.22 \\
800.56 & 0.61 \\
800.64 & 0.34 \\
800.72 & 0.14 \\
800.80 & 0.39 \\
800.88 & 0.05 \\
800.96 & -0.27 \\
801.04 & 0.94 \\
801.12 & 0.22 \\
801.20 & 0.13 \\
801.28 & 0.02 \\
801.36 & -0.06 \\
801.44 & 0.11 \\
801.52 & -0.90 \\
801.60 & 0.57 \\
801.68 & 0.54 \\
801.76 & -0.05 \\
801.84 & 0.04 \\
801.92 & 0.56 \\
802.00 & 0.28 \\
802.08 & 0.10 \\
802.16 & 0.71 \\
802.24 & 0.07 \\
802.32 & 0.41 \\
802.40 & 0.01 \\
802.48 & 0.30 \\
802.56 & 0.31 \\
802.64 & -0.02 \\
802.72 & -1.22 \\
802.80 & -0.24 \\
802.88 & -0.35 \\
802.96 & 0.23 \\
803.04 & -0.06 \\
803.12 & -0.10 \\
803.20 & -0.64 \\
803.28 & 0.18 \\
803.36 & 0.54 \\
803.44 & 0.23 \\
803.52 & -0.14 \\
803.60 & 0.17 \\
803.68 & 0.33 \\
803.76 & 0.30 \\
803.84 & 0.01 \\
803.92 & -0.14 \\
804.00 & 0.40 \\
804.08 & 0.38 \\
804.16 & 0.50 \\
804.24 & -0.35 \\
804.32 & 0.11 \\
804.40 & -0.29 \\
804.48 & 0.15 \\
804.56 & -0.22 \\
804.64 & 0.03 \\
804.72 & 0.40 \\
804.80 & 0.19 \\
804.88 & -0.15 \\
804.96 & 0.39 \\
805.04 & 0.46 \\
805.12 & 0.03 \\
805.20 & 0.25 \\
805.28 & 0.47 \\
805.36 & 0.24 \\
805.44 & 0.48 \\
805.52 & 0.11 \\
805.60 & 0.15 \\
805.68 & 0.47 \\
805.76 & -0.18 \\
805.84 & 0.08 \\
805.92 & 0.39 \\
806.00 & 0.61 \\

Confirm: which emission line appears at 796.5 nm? H-alpha 6563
